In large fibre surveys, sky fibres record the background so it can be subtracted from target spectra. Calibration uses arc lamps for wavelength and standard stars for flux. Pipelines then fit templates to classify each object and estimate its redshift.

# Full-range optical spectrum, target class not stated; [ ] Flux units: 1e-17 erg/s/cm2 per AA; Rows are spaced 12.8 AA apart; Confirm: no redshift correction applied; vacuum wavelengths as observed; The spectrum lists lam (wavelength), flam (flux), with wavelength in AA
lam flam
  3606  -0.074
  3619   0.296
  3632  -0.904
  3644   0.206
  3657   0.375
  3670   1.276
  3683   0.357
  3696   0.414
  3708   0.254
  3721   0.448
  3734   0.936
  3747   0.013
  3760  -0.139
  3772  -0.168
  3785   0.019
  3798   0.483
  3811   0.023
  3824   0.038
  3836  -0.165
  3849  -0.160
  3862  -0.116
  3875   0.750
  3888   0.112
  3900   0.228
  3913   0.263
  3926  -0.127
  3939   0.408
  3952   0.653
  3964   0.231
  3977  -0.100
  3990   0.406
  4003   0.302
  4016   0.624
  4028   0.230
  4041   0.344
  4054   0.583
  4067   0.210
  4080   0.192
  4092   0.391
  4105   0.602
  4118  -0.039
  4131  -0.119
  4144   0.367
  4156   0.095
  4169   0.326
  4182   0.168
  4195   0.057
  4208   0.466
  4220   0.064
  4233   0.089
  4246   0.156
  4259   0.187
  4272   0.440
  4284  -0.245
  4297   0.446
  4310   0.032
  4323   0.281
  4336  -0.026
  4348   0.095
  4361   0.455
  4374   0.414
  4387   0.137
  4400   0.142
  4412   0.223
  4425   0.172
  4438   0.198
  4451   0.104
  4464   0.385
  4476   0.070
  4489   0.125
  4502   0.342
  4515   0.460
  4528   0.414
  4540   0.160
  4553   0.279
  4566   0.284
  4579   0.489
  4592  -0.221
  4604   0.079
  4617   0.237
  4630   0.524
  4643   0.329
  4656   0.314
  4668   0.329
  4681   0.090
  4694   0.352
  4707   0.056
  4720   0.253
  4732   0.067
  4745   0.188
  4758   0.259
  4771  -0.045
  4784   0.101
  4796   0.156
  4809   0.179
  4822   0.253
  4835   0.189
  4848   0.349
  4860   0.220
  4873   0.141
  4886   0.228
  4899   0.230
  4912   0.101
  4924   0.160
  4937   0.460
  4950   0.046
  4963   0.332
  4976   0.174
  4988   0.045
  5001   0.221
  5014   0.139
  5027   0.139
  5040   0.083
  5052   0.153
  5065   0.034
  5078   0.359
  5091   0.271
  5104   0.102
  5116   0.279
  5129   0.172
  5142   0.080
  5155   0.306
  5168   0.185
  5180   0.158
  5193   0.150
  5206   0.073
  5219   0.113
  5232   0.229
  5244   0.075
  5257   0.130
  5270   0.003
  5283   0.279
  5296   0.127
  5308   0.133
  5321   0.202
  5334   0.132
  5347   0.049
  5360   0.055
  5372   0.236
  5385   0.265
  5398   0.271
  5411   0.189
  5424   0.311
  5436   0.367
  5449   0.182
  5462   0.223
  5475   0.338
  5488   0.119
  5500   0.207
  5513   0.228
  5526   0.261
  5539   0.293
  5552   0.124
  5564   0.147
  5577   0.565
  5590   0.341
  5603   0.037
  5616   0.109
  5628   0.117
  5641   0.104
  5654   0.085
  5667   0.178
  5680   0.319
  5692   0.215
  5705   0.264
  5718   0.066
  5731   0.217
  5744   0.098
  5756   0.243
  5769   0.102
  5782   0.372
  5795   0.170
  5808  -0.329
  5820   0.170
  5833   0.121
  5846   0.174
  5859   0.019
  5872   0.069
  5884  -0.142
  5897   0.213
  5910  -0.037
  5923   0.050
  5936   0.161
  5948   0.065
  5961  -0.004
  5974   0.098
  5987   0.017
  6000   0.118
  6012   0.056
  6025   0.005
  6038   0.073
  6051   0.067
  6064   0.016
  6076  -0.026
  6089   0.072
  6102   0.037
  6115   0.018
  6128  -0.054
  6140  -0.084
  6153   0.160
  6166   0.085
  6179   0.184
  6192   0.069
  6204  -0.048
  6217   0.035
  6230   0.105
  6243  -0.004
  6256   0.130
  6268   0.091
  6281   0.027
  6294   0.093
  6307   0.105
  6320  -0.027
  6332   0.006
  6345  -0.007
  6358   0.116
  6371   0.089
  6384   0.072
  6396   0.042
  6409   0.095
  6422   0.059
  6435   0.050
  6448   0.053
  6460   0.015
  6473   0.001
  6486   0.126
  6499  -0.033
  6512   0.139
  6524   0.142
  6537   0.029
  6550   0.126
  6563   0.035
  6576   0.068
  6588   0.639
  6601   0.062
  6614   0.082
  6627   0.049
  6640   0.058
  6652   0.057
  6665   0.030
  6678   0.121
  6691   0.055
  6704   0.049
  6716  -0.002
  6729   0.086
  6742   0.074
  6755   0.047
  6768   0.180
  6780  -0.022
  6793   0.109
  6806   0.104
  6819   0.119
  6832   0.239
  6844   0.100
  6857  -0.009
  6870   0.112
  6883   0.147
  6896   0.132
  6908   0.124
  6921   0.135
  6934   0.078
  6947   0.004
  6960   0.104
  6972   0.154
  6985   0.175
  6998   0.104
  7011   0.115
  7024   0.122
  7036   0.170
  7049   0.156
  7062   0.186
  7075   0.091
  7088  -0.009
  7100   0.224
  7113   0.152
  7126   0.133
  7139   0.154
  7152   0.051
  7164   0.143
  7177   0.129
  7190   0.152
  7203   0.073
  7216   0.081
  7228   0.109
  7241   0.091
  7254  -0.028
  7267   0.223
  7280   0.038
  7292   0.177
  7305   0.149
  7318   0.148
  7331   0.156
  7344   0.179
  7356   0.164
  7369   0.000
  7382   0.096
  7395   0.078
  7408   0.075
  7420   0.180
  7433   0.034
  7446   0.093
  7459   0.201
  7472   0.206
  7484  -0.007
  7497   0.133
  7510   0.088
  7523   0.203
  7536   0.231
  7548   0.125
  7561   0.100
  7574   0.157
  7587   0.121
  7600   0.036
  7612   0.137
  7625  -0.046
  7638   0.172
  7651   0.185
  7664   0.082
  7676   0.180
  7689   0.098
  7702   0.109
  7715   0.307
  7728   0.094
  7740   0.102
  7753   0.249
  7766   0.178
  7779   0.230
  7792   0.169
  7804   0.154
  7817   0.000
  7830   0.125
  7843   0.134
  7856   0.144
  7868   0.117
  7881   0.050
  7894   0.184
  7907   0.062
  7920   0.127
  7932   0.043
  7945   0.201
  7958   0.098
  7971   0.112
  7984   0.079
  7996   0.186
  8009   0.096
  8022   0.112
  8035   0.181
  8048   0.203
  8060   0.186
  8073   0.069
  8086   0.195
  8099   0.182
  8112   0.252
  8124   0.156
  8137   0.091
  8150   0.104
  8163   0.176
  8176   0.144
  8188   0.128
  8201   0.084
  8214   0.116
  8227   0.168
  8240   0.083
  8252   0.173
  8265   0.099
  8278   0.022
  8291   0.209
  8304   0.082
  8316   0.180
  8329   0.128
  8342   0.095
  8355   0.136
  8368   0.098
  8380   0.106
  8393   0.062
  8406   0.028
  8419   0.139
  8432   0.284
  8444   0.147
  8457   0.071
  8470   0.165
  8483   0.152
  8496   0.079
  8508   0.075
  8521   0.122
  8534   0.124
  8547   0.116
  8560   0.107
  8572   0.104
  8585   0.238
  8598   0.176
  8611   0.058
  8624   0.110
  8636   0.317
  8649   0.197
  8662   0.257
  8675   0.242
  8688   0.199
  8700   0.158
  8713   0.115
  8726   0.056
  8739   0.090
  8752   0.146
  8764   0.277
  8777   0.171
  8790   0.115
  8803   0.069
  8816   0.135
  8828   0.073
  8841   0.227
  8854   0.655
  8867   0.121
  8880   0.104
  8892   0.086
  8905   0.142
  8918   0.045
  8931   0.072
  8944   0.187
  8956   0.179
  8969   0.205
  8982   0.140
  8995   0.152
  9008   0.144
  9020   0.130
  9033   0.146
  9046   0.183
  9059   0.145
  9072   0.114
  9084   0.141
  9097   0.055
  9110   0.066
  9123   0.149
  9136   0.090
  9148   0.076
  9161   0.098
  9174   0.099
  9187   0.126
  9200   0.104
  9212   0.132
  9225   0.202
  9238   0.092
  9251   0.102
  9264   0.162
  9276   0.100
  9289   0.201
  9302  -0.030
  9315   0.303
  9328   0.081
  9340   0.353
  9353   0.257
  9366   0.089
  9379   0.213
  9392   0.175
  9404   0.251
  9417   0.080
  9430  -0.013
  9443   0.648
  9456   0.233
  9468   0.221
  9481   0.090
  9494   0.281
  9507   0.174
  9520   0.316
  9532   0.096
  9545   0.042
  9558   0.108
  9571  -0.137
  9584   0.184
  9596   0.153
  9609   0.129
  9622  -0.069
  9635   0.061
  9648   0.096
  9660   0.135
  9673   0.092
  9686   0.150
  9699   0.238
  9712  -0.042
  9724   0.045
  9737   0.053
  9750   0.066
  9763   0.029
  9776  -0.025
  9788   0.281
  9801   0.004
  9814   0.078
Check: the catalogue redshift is 0.767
